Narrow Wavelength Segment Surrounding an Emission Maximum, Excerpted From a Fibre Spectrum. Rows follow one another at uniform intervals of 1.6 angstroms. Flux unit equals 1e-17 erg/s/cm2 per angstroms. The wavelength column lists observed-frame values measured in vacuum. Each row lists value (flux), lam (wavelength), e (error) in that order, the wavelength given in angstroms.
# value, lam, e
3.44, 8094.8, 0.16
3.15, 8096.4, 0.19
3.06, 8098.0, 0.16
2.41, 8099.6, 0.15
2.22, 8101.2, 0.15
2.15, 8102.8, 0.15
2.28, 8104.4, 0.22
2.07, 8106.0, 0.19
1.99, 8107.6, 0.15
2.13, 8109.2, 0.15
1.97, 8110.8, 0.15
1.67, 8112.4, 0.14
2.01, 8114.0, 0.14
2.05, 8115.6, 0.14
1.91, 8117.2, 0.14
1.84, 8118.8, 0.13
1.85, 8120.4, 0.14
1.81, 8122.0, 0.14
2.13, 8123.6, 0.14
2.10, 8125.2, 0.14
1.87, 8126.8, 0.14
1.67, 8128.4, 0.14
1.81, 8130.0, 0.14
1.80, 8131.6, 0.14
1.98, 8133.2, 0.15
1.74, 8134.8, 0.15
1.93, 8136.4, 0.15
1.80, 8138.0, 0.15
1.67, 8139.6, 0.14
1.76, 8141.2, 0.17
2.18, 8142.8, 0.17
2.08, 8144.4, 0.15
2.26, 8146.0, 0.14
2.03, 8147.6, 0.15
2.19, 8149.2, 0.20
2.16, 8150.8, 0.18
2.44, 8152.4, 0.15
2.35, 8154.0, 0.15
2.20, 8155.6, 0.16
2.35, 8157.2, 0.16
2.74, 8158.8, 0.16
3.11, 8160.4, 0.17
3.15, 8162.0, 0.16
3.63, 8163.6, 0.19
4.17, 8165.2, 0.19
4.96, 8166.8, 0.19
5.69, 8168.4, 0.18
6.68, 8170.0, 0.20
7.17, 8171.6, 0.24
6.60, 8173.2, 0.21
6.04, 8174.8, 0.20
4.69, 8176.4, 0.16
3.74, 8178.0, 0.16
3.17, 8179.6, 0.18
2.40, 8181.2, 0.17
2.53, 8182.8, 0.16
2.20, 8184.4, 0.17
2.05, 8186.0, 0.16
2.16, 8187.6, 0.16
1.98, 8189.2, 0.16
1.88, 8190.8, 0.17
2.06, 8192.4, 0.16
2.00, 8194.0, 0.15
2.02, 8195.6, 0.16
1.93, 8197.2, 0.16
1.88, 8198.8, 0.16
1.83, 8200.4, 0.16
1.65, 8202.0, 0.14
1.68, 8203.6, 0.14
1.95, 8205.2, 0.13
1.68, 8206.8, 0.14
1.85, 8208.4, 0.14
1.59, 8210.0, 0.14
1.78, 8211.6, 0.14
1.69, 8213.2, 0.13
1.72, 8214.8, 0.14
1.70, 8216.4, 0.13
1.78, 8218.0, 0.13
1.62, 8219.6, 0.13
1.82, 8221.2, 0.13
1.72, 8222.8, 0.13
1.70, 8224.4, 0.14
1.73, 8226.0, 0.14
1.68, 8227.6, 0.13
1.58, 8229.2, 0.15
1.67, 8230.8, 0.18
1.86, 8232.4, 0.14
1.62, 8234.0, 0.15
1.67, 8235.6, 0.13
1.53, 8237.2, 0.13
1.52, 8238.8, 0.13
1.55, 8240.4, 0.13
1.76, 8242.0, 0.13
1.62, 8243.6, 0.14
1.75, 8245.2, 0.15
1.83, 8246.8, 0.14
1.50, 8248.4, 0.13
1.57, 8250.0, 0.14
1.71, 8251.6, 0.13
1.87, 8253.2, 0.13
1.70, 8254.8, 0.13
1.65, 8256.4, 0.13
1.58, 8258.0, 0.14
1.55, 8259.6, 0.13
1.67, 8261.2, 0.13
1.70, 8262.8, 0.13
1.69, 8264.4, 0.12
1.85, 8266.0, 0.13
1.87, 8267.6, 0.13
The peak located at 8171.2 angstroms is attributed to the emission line [O III]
